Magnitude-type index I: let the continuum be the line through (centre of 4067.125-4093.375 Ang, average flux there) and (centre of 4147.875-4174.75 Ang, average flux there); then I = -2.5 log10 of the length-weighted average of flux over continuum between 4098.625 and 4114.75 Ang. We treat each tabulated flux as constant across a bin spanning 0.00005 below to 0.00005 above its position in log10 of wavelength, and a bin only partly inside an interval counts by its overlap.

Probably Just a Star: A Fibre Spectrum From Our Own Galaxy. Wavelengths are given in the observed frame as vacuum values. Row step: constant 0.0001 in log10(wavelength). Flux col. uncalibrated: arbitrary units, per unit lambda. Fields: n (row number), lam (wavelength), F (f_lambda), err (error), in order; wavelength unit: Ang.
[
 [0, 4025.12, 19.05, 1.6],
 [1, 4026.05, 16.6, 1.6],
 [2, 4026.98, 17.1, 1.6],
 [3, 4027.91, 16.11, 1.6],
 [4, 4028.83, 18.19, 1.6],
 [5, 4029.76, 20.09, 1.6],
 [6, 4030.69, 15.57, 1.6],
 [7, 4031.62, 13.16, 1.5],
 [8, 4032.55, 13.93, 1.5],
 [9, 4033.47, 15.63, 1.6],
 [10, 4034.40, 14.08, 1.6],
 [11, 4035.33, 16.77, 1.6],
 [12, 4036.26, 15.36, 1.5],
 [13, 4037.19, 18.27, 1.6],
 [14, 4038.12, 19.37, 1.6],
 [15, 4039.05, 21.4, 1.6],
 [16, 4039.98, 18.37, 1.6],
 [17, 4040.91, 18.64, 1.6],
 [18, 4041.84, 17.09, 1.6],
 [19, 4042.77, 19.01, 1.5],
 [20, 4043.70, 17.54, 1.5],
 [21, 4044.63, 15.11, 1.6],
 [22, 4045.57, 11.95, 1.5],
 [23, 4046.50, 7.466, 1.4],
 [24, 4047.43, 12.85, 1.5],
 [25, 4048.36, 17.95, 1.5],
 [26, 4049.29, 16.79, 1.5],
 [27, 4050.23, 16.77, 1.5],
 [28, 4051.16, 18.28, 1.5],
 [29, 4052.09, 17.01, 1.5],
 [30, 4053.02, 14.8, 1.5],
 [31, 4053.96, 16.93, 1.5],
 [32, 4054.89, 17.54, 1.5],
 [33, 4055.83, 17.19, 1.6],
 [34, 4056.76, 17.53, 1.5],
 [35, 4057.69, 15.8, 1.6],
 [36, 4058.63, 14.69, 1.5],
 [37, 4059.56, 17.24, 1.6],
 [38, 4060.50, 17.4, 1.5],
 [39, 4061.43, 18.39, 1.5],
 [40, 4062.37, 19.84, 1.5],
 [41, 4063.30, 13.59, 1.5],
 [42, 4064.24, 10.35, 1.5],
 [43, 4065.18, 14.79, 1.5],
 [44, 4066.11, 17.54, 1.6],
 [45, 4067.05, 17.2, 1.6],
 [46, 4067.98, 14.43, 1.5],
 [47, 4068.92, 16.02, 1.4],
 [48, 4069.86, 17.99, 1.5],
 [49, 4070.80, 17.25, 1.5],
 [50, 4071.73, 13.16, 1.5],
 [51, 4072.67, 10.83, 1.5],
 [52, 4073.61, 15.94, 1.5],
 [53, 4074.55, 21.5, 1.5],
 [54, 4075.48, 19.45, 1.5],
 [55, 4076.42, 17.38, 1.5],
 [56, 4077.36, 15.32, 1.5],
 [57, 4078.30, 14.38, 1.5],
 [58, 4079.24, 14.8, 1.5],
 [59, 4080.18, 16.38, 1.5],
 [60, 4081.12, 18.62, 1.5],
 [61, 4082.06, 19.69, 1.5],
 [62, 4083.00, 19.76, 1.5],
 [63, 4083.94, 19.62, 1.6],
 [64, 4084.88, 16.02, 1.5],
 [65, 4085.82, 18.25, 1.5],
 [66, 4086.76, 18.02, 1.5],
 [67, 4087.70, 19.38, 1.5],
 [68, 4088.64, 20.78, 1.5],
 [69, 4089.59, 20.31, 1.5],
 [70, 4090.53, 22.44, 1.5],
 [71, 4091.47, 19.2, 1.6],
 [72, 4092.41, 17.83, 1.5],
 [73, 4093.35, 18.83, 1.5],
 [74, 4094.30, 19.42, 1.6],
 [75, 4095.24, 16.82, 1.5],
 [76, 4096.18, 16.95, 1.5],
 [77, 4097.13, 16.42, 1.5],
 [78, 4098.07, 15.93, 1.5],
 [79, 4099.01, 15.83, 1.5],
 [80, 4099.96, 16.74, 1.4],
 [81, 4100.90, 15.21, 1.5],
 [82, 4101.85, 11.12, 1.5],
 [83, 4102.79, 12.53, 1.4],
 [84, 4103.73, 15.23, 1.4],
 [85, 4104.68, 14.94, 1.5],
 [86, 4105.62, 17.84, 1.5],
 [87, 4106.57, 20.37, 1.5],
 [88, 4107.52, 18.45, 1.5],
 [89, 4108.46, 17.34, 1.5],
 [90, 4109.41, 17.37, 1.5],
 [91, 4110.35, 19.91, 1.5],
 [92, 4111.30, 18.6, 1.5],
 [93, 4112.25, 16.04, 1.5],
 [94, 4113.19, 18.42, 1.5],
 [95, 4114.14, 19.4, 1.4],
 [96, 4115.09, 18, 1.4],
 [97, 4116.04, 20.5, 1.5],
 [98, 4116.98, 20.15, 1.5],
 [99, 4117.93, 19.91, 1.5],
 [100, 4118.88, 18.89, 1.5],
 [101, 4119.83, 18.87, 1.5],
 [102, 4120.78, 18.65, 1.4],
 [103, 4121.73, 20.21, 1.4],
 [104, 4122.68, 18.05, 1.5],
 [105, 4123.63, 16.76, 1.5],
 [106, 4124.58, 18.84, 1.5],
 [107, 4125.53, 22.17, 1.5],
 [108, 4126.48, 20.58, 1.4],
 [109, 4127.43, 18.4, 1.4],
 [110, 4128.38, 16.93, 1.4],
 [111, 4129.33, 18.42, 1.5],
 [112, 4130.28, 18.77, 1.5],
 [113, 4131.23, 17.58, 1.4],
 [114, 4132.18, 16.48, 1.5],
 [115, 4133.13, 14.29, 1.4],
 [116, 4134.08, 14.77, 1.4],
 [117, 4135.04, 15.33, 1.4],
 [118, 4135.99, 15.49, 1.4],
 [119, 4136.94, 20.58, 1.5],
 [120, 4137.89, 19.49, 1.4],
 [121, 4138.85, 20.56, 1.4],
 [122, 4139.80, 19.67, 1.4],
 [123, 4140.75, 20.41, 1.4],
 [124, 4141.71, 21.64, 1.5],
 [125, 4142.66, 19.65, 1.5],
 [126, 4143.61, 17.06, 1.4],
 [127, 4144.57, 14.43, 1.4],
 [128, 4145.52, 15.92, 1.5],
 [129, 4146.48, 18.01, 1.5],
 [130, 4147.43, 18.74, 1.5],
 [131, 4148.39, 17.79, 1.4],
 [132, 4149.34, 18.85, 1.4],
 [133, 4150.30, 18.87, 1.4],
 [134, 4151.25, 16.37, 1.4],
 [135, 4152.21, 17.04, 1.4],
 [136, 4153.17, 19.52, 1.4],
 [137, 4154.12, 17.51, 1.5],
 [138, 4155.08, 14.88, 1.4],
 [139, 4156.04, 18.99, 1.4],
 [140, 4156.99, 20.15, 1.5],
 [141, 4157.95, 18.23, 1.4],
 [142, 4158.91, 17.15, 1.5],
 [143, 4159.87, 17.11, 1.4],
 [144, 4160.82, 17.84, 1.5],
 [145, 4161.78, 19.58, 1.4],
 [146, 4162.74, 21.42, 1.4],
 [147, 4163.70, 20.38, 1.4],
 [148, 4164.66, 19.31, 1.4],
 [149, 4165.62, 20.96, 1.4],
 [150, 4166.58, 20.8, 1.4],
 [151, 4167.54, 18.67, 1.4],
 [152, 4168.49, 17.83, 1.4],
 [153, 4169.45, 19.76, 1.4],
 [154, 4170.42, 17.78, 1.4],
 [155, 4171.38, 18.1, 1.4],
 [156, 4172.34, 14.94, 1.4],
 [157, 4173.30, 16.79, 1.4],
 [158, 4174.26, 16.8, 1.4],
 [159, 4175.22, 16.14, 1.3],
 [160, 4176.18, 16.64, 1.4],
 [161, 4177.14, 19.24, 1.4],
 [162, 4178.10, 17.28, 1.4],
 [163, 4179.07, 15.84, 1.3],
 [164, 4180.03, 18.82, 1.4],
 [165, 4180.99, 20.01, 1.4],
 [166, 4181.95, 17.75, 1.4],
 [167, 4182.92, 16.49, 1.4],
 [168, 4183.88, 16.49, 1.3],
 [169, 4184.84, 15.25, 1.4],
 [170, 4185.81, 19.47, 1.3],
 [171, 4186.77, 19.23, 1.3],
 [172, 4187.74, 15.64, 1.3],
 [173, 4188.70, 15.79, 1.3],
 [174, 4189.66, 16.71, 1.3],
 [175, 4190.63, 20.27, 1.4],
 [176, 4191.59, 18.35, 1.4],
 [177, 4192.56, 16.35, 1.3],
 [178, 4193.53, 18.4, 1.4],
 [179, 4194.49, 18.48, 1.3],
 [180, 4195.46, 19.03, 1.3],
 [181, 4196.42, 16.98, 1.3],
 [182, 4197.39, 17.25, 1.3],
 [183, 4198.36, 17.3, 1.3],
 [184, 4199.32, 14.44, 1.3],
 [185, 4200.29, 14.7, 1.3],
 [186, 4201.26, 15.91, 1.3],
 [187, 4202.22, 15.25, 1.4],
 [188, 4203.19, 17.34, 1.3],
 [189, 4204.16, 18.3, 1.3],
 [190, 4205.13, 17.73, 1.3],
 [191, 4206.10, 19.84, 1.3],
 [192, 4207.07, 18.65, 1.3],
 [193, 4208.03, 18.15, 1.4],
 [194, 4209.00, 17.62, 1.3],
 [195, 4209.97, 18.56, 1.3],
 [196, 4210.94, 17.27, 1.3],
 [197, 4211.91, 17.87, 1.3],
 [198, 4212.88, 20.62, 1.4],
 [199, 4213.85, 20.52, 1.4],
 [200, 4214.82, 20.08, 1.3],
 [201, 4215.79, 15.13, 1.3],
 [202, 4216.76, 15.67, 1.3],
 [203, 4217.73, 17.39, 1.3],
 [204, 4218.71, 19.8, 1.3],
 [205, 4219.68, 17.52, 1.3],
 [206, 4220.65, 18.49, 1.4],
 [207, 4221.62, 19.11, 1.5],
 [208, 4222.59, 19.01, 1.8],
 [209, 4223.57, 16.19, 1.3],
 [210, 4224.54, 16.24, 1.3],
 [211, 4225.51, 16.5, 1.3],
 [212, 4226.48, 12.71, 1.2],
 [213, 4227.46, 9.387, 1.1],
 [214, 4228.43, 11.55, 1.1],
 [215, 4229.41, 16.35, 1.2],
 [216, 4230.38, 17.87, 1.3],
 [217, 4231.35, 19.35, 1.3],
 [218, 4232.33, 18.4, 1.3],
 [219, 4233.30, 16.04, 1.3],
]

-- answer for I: 0.07 mag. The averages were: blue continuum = 17.6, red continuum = 18.3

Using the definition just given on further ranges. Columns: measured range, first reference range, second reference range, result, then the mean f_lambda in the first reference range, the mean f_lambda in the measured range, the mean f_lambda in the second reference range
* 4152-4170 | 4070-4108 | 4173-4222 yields -0.079 mag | 17.2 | 18.8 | 17.6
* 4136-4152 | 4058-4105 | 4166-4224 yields -0.073 mag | 16.8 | 18.5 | 17.7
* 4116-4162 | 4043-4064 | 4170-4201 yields -0.089 mag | 16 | 18.3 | 17.3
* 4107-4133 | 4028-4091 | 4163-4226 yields -0.083 mag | 16.8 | 18.6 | 17.8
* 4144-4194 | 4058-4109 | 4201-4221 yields -0.014 mag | 17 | 17.9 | 18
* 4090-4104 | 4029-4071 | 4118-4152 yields 0.040 mag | 16.3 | 16.7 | 18.2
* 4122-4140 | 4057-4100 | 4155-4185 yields -0.022 mag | 17.1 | 18.1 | 18.1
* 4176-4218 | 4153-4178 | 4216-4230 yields -0.032 mag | 18.3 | 17.6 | 16.1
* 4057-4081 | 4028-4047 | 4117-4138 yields 0.057 mag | 16.3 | 16.1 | 18.2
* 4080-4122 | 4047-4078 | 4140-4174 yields -0.053 mag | 16.3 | 18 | 18.4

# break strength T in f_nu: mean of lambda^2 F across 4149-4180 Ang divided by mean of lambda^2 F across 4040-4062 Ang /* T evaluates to 1.18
